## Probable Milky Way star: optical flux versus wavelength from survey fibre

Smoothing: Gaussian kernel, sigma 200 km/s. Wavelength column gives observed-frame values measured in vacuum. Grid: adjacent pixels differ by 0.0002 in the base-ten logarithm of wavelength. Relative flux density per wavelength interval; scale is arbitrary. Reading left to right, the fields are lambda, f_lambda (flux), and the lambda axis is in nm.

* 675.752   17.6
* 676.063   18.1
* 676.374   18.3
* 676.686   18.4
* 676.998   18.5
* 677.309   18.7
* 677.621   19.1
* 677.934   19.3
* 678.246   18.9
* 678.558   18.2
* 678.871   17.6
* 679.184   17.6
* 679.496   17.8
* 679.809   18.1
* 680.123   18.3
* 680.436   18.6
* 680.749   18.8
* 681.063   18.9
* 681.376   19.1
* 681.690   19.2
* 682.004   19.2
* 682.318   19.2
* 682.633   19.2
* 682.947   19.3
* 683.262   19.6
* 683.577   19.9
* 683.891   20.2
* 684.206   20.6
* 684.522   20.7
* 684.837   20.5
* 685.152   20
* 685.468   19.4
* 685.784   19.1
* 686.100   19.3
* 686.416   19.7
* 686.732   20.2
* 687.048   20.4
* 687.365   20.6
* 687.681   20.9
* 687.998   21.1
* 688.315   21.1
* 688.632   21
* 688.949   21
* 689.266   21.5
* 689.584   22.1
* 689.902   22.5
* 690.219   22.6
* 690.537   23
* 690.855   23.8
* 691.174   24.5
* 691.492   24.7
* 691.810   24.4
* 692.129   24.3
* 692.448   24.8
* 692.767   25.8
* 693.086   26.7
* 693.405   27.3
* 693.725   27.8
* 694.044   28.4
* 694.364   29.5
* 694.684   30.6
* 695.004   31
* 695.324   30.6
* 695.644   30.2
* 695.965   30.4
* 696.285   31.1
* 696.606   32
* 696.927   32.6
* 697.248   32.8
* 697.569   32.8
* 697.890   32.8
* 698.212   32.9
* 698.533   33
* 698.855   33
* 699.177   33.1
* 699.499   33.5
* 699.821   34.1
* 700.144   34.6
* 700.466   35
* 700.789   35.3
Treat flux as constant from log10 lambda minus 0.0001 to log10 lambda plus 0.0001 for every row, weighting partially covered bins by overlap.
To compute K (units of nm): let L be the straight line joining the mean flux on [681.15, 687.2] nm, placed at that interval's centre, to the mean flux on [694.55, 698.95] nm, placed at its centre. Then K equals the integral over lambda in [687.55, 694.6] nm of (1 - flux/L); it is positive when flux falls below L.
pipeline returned 0.61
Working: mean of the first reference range 19.7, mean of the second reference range 31.8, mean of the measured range 24.1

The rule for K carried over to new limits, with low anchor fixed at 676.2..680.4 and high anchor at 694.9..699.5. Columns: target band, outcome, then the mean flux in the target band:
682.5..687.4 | 0.69 nm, 19.9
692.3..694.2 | 0.16 nm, 26.8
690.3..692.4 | 0.28 nm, 24.1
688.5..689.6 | 0.20 nm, 21.3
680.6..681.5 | 0.06 nm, 18.9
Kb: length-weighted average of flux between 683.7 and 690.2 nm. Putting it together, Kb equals 20.6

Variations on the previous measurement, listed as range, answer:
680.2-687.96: 19.7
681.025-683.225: 19.2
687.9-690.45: 21.7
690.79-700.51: 30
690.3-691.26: 23.6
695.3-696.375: 30.5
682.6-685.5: 20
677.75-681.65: 18.5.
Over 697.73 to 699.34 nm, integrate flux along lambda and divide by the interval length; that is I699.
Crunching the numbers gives 33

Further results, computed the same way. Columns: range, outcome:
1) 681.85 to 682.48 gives 19.2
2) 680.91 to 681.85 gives 19.1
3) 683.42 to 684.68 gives 20.4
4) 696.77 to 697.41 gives 32.7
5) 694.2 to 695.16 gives 30.3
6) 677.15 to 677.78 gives 18.9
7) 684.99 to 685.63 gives 19.7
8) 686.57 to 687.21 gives 20.3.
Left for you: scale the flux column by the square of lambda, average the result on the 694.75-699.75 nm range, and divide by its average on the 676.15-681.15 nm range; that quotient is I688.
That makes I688 1.8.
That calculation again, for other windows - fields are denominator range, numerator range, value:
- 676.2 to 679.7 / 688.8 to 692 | 1.30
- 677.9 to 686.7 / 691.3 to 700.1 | 1.63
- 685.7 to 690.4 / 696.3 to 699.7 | 1.61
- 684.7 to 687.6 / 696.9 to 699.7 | 1.71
